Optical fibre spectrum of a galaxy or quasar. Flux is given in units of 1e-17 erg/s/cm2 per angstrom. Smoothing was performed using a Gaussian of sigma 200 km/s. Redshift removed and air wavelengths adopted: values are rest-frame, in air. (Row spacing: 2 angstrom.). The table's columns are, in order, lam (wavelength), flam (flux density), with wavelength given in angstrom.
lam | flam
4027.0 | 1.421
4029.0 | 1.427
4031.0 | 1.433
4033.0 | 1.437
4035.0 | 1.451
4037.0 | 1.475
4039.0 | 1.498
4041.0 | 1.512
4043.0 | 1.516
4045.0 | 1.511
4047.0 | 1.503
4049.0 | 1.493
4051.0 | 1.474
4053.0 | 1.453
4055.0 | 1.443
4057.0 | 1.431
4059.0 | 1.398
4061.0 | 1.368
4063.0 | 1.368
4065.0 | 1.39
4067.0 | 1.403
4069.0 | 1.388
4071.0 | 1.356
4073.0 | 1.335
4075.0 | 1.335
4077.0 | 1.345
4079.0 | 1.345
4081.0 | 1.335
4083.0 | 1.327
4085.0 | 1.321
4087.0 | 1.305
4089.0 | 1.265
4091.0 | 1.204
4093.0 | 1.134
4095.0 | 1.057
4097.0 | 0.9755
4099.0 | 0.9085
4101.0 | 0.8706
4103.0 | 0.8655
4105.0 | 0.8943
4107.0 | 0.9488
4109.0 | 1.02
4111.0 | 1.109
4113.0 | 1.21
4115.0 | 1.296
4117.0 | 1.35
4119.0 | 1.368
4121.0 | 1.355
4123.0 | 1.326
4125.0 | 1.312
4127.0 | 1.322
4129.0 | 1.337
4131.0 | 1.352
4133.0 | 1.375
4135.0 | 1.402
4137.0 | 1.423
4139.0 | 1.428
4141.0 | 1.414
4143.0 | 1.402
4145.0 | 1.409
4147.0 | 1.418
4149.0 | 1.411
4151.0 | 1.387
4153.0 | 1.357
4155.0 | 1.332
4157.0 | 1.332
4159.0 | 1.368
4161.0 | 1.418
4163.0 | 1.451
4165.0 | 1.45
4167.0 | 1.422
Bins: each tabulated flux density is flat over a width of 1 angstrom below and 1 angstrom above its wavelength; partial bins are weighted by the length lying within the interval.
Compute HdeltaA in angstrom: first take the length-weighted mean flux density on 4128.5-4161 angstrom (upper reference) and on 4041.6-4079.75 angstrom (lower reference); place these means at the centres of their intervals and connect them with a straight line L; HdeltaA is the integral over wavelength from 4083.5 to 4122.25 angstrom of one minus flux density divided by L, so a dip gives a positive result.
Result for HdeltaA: 7.4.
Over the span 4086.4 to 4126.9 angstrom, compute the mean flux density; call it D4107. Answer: 1.14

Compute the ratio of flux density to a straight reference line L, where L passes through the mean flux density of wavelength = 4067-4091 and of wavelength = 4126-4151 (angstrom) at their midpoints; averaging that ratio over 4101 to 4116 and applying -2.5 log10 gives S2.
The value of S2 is 0.29 mag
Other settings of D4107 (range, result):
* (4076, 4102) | 1.18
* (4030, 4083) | 1.42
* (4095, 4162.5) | 1.26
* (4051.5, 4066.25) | 1.41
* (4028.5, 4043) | 1.47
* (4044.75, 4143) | 1.29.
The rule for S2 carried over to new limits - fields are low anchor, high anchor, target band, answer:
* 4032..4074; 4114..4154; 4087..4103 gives 0.303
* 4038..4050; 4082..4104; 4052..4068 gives -0.023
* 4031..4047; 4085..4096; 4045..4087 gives -0.044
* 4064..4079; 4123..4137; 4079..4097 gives 0.106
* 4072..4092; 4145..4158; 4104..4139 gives 0.071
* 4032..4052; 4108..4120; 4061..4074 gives 0.017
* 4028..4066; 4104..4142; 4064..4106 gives 0.135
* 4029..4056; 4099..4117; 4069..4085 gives -0.082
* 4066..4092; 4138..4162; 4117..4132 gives 0.022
